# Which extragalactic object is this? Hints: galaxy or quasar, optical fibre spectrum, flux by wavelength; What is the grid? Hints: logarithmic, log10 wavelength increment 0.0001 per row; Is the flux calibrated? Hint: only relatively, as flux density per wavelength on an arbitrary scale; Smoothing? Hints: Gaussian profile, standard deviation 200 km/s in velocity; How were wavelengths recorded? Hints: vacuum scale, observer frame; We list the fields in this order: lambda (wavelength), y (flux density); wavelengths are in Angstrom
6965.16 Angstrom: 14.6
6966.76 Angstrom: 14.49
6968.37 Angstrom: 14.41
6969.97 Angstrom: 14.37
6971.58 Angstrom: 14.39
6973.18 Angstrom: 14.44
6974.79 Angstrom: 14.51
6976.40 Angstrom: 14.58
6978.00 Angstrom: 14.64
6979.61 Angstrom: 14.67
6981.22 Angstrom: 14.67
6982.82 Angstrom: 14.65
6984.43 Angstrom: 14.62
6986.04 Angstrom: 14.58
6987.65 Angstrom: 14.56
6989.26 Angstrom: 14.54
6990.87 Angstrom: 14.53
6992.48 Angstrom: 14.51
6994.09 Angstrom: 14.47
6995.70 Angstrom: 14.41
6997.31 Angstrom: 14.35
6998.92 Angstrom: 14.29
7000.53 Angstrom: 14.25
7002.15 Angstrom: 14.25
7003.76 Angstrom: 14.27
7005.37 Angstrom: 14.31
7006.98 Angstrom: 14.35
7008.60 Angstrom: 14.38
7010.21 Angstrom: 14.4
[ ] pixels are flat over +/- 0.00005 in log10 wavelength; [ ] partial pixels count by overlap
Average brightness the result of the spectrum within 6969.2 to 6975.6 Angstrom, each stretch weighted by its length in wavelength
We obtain 14.4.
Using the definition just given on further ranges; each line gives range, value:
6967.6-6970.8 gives 14.4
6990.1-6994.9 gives 14.5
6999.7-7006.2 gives 14.3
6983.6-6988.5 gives 14.6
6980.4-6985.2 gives 14.7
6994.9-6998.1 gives 14.4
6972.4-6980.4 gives 14.6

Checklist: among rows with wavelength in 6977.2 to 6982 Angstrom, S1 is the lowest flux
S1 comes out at 14.64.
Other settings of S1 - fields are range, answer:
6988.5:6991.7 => 14.53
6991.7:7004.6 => 14.25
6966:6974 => 14.37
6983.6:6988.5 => 14.56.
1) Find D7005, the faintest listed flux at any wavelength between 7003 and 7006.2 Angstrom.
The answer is 14.27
